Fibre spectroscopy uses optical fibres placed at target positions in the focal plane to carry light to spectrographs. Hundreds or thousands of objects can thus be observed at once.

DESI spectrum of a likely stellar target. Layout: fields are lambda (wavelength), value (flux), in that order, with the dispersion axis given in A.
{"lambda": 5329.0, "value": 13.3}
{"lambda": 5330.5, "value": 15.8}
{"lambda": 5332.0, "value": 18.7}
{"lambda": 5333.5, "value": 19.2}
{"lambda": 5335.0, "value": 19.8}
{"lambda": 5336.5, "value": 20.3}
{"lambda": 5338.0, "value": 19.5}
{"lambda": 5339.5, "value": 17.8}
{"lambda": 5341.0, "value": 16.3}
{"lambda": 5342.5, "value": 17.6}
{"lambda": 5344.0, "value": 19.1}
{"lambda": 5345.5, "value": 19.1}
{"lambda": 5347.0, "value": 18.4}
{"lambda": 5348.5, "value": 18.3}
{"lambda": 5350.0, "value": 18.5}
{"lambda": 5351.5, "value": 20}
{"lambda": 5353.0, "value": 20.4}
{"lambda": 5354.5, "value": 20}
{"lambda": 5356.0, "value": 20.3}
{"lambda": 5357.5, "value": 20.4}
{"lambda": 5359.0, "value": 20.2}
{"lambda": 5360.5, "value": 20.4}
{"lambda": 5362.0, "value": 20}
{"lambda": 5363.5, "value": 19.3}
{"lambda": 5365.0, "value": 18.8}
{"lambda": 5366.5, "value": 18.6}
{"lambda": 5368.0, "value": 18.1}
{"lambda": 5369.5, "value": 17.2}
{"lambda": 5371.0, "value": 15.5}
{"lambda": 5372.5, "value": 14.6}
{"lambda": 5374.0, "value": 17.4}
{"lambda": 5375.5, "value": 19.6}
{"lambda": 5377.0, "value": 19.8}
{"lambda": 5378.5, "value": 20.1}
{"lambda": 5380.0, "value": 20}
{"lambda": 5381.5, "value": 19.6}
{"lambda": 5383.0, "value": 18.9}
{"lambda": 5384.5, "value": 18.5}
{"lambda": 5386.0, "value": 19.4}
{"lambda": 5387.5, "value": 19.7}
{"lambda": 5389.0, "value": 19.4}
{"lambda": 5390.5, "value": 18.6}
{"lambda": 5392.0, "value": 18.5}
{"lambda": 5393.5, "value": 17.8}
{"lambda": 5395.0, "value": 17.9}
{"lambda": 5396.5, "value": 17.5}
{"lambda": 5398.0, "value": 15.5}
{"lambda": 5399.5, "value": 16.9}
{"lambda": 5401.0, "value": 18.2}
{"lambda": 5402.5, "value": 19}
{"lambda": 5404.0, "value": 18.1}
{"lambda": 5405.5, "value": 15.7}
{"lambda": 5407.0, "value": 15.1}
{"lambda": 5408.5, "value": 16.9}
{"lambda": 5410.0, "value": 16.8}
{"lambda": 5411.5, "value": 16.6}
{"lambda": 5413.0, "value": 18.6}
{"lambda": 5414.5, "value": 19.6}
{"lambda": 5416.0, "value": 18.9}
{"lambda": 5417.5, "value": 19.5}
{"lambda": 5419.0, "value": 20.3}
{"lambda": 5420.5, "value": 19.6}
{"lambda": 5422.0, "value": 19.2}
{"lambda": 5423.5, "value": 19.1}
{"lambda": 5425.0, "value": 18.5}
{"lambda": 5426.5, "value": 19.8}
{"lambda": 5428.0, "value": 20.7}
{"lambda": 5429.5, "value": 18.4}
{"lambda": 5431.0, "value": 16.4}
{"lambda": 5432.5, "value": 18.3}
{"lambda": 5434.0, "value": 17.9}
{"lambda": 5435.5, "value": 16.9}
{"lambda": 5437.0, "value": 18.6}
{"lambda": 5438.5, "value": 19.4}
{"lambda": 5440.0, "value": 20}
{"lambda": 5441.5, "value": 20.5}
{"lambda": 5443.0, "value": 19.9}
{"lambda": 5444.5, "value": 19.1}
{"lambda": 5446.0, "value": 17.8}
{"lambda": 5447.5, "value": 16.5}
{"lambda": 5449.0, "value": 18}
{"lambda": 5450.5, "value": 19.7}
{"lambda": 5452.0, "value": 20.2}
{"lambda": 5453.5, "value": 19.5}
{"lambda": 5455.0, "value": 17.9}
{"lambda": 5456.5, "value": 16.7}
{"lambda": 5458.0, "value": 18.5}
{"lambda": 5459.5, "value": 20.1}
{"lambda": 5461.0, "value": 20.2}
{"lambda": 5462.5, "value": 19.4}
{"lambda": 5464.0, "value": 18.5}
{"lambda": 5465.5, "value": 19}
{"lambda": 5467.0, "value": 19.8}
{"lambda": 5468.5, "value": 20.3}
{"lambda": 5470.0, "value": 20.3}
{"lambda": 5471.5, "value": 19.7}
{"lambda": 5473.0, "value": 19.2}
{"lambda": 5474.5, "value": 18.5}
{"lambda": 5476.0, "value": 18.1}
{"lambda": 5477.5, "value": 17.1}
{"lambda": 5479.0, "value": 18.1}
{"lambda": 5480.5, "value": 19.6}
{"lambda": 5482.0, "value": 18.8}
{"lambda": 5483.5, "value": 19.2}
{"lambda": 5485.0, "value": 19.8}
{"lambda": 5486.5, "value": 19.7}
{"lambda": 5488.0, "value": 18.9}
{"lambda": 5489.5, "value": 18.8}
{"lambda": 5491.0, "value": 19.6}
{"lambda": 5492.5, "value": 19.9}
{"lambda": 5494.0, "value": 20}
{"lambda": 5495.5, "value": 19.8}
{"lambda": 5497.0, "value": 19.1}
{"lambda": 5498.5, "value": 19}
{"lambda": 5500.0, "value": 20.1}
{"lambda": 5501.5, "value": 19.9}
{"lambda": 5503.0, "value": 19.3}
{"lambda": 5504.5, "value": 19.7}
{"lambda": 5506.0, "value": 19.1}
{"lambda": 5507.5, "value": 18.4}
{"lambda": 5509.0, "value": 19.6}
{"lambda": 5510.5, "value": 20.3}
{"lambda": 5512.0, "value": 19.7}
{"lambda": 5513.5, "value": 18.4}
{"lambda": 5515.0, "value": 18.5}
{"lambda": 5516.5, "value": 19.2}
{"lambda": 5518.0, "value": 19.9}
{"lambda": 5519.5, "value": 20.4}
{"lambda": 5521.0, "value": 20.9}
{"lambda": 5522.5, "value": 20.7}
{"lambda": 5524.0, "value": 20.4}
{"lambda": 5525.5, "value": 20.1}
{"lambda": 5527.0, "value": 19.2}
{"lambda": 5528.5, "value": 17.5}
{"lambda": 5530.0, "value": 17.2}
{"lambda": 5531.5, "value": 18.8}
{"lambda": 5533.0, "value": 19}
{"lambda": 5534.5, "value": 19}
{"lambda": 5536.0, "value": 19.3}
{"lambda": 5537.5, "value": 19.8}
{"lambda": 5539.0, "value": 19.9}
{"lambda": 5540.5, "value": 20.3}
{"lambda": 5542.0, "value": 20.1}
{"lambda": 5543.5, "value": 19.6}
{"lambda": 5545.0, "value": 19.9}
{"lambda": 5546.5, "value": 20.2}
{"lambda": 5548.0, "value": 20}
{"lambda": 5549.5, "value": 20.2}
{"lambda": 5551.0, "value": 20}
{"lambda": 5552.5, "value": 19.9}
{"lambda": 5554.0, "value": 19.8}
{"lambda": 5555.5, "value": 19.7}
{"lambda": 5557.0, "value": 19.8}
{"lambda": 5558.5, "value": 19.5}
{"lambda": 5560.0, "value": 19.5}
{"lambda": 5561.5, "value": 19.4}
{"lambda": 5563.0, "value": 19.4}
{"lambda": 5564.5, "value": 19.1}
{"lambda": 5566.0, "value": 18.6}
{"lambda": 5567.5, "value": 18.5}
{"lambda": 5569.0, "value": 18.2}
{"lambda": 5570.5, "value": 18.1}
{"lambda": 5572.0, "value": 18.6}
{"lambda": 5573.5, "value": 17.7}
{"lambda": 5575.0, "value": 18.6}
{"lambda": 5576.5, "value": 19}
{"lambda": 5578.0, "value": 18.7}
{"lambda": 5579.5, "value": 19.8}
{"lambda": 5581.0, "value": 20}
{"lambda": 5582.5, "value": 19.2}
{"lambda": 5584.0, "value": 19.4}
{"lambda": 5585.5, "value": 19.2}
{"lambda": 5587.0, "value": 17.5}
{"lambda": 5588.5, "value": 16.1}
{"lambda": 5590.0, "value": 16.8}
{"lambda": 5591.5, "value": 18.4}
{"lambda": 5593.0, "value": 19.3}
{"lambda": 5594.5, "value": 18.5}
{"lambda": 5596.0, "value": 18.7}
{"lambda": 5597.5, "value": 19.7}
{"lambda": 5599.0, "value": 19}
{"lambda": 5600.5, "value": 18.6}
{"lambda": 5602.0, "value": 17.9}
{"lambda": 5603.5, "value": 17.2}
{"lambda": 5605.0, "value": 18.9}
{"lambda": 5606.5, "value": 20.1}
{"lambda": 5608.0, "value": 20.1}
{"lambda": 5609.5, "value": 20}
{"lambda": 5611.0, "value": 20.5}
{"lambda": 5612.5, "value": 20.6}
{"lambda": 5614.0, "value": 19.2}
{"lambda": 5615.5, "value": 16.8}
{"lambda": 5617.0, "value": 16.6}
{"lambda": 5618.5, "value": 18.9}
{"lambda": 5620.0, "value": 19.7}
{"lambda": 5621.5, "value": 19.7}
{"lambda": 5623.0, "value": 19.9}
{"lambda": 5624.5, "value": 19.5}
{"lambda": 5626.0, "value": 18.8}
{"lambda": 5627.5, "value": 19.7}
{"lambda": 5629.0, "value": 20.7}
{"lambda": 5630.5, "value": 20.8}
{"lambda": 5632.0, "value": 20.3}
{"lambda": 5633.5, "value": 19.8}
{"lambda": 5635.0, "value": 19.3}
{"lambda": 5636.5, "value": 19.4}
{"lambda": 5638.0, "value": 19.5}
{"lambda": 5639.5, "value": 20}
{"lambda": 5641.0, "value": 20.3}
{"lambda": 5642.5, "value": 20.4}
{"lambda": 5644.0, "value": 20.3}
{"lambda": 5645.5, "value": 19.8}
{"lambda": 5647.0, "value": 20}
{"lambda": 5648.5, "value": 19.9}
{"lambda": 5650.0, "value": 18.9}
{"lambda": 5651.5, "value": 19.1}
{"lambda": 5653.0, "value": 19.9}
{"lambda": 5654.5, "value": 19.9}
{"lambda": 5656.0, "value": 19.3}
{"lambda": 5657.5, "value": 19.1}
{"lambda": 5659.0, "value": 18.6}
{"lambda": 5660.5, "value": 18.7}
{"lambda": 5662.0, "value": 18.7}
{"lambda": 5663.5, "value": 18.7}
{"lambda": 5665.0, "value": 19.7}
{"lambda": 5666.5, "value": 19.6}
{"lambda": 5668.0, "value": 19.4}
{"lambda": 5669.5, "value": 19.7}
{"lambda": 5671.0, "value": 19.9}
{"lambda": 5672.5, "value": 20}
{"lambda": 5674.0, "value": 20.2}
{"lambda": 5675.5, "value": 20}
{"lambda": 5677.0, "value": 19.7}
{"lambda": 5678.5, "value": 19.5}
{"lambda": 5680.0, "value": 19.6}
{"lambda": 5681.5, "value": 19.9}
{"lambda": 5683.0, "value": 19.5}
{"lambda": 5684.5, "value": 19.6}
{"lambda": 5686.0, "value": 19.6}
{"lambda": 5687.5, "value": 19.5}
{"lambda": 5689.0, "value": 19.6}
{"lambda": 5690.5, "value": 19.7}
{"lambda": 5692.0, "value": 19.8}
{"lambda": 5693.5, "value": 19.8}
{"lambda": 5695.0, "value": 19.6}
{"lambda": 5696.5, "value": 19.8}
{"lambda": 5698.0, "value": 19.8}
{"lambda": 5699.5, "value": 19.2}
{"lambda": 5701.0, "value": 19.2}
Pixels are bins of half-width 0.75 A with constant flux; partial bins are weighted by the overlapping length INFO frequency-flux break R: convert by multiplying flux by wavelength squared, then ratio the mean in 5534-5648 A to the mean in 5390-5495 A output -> 1.1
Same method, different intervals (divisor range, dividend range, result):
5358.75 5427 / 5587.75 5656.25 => 1.14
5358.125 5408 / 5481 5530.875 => 1.11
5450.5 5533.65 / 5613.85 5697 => 1.08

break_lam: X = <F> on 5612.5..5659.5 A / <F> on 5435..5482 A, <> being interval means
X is 1.03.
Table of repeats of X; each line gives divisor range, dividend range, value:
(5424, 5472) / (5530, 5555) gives 1.04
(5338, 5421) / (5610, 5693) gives 1.06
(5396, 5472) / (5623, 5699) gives 1.06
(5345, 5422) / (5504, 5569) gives 1.05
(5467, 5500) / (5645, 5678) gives 1.01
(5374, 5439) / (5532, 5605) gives 1.03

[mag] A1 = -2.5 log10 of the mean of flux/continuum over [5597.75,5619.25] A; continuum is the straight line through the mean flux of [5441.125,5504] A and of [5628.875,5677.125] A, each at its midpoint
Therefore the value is 0.04 mag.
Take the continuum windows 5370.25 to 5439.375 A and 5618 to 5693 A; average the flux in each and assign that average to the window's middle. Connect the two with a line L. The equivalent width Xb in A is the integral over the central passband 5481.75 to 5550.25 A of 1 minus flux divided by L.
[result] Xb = -2.2 A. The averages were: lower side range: 18.3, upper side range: 19.6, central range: 19.5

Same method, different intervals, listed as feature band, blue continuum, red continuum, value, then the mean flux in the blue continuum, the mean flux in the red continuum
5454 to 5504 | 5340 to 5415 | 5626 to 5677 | -0.8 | 18.4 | 19.7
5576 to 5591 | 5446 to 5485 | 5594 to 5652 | 0.6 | 18.9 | 19.4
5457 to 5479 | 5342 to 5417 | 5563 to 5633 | -0.5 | 18.5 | 18.9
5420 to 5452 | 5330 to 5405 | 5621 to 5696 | 0.1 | 18.7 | 19.7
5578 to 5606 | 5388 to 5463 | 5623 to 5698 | 1.0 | 18.4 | 19.7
